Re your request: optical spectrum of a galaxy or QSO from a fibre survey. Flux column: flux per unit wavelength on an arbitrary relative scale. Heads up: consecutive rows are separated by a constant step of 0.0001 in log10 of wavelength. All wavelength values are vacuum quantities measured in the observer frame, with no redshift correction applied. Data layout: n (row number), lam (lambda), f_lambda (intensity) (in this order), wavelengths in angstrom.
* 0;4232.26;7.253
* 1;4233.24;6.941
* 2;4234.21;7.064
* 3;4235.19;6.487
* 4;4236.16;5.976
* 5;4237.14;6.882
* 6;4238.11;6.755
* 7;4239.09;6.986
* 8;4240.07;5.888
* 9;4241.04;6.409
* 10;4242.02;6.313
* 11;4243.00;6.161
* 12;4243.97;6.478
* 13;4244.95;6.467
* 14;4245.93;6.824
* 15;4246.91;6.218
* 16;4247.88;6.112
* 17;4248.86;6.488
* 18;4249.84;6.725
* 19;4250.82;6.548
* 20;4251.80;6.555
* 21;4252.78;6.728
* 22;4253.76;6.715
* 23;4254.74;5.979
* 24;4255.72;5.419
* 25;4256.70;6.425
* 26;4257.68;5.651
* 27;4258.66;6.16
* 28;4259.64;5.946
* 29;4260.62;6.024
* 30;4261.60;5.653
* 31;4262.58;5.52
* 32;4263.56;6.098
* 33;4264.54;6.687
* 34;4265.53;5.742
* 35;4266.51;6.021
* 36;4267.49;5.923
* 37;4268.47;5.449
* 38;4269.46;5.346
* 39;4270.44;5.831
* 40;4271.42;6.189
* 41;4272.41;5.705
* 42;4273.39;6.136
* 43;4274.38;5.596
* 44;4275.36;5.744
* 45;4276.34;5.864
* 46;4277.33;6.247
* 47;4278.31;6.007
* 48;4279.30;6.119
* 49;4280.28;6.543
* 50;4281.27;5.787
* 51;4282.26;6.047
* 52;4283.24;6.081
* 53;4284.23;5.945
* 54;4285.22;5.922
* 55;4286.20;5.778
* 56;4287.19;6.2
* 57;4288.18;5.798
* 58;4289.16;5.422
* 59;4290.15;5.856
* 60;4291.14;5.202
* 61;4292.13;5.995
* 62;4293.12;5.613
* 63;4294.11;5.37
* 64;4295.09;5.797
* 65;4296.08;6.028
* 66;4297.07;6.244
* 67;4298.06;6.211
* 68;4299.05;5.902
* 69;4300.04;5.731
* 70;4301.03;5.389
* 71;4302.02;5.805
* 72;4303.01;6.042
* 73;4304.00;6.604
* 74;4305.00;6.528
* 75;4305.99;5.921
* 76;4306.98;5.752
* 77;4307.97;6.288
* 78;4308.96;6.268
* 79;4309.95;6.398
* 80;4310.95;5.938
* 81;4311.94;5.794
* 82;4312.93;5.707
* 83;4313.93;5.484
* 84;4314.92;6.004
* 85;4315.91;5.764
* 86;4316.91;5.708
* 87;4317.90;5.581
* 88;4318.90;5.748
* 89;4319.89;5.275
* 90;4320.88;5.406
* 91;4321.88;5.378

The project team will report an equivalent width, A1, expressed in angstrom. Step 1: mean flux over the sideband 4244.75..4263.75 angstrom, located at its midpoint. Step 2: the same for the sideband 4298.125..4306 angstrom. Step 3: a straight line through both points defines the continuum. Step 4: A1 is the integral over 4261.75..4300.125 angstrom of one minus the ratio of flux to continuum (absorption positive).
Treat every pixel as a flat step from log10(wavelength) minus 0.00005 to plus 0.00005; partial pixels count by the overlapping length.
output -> 1.3 angstrom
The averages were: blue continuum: 6.21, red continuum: 6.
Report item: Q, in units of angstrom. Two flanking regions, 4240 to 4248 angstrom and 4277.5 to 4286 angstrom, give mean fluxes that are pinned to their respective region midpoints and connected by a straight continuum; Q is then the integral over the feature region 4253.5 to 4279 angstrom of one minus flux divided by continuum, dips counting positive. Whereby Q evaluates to 1.1 angstrom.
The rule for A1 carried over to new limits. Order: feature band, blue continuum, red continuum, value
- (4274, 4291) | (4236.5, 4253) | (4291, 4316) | 0.57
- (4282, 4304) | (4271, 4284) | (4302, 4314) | 0.67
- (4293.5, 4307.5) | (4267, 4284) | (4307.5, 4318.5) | -0.11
